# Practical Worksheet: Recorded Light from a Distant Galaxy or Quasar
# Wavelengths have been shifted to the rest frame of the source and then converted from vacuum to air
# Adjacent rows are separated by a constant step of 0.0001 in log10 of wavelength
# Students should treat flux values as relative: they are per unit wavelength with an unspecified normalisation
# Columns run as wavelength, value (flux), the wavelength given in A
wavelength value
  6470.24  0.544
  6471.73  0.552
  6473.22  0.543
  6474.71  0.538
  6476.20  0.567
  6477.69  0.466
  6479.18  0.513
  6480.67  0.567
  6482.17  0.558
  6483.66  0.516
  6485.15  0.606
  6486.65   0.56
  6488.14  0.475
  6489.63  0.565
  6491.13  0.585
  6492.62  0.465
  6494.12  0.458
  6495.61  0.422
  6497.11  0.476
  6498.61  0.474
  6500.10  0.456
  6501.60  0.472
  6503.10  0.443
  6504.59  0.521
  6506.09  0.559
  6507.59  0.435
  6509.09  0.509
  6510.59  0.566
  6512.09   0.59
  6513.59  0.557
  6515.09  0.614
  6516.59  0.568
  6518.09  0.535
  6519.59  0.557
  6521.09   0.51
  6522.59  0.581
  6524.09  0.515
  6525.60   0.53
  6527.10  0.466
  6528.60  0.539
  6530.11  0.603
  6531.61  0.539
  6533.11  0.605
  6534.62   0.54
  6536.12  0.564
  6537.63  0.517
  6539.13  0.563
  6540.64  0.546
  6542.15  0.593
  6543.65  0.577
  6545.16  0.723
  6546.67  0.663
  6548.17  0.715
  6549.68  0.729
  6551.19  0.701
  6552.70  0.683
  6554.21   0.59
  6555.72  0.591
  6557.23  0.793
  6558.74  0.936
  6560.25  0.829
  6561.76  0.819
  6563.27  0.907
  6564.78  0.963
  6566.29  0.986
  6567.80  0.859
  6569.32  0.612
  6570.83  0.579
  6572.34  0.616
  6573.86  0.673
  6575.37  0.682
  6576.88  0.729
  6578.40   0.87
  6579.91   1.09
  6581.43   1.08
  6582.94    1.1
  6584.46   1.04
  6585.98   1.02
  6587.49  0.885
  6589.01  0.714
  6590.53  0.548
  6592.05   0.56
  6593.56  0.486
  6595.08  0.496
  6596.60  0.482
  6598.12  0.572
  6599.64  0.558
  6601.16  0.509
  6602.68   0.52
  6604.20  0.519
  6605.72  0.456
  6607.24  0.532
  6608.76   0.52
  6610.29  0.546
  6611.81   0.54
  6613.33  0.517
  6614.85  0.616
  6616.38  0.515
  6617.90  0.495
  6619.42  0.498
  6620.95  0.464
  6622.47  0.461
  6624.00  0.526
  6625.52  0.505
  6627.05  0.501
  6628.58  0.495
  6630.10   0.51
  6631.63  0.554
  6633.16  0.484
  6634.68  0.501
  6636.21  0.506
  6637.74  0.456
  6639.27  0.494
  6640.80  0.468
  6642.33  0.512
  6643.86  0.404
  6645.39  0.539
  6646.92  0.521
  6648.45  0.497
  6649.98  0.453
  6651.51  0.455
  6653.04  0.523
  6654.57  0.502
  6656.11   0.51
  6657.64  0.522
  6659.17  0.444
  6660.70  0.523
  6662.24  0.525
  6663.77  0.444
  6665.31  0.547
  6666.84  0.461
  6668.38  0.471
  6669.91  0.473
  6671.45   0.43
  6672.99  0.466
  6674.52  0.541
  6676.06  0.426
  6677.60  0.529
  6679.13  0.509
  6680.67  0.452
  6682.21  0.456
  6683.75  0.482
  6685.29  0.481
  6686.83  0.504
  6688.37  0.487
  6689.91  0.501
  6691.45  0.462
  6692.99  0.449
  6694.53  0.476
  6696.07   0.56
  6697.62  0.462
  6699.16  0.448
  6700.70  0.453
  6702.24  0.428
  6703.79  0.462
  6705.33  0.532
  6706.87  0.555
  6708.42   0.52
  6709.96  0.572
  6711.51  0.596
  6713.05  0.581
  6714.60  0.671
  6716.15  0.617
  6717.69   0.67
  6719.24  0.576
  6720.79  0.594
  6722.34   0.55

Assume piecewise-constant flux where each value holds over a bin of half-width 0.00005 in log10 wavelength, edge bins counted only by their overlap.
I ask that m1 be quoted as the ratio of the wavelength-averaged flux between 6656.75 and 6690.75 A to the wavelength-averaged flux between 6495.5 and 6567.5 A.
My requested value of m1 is 0.8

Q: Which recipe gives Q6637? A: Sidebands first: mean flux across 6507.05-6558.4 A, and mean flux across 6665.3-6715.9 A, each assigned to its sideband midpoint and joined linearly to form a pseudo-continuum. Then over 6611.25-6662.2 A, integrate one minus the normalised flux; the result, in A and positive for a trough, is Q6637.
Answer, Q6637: 2.8 A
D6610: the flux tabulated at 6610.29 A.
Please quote 0.546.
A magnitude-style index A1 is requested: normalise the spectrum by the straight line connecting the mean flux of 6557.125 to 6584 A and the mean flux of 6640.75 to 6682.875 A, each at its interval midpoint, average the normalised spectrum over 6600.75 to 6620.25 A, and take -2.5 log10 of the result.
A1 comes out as 0.30 mag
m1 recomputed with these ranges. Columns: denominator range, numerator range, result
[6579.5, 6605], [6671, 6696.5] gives 0.68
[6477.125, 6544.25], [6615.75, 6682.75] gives 0.92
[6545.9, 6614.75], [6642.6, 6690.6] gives 0.69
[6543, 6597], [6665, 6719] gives 0.67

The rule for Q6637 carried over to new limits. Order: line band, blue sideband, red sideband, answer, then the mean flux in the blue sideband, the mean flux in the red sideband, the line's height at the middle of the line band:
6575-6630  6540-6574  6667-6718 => 2.5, 0.727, 0.505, 0.652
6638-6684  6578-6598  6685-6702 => 6.9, 0.789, 0.479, 0.574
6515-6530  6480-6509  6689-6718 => -1.0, 0.506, 0.525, 0.508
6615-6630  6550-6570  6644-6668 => 2.4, 0.789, 0.495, 0.598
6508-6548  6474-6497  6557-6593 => 6.1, 0.523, 0.828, 0.667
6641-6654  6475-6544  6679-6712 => 0.4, 0.531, 0.492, 0.502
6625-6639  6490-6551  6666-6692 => 0.0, 0.549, 0.479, 0.499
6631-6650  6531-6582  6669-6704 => 2.3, 0.719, 0.476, 0.562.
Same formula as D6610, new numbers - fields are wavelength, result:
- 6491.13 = 0.585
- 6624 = 0.526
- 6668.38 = 0.471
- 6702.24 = 0.428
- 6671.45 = 0.43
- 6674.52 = 0.541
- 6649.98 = 0.453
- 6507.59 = 0.435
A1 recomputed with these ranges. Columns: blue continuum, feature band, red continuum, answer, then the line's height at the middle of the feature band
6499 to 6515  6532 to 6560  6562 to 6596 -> 0.03 mag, 0.666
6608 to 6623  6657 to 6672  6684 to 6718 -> 0.07 mag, 0.519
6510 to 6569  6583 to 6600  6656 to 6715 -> -0.16 mag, 0.594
